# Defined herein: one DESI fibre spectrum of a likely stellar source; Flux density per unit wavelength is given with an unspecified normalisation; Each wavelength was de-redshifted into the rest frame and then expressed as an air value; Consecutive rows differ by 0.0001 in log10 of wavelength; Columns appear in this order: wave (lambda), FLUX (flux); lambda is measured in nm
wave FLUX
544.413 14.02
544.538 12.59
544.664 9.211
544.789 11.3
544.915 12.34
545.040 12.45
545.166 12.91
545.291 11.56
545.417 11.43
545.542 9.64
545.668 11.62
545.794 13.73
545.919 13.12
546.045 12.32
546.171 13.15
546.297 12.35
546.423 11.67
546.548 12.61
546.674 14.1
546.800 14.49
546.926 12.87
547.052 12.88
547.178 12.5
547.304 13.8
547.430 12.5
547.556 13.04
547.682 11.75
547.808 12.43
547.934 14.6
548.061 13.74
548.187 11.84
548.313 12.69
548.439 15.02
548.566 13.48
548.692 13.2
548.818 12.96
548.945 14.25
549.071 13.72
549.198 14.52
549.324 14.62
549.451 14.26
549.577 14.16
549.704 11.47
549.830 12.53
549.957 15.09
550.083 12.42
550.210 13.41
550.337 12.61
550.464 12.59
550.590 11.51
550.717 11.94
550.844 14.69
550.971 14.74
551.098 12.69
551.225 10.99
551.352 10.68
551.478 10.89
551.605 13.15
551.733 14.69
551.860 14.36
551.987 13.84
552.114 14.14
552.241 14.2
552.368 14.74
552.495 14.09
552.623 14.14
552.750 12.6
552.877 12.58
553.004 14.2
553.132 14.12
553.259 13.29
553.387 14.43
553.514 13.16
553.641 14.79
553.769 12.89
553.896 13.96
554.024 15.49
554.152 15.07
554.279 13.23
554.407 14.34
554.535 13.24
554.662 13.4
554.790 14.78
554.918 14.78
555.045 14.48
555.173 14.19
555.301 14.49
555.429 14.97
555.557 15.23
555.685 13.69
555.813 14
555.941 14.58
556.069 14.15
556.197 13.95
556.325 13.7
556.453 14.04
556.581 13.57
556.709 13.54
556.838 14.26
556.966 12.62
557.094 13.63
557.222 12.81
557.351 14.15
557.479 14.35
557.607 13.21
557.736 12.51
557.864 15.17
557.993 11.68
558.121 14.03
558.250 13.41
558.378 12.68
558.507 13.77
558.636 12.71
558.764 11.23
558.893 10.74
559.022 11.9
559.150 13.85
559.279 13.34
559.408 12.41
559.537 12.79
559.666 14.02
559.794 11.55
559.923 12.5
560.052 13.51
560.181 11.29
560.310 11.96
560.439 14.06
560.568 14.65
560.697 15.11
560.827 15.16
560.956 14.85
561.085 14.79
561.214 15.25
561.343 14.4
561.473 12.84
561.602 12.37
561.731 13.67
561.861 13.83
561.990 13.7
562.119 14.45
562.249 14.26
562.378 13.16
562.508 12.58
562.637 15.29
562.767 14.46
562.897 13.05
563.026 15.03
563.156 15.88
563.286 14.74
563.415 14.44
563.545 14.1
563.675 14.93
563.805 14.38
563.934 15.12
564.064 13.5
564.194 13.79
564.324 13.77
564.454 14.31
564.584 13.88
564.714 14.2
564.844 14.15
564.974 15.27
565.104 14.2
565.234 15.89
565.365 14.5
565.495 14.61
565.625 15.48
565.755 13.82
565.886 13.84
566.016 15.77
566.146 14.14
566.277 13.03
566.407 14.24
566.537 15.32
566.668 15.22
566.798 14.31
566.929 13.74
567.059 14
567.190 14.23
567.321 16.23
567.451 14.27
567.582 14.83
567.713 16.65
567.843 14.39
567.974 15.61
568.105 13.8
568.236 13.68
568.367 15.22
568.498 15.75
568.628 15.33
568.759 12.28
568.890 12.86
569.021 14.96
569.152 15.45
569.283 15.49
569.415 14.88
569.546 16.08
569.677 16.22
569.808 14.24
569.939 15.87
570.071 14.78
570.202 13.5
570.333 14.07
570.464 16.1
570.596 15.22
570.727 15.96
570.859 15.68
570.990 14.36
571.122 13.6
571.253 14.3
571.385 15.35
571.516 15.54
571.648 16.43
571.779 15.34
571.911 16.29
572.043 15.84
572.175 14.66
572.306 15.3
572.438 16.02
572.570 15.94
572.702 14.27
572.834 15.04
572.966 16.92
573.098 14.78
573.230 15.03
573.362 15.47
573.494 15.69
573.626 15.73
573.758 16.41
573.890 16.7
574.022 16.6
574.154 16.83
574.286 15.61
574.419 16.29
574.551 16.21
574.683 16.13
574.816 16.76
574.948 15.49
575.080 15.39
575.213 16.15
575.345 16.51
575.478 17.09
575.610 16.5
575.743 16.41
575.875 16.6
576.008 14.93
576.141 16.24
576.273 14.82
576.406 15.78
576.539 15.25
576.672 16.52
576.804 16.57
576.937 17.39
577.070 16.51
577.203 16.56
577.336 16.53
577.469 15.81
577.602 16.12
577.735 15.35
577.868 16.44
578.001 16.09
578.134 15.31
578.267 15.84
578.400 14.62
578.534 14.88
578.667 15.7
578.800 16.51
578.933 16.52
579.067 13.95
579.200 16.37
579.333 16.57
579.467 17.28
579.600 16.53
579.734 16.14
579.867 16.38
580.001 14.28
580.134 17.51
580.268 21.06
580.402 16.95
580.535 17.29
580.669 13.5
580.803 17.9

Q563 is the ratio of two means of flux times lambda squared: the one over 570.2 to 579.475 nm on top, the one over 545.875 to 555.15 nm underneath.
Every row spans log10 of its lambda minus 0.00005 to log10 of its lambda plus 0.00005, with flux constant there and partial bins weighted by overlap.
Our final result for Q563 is 1.28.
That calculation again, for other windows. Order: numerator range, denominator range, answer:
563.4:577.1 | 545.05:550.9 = 1.27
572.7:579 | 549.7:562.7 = 1.27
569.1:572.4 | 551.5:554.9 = 1.16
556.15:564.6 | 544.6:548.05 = 1.15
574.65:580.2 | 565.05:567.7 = 1.14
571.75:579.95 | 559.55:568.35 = 1.17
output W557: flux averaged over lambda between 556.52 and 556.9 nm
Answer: 13.8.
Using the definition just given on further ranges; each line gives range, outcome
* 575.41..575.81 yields 16.7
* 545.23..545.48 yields 11.5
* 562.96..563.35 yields 15.2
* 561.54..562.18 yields 13.6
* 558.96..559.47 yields 12.9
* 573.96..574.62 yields 16.3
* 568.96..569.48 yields 15.2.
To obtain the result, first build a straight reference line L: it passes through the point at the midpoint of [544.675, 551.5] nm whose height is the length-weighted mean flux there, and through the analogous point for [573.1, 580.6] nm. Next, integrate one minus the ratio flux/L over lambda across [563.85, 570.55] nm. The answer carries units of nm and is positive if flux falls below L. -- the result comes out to 0.181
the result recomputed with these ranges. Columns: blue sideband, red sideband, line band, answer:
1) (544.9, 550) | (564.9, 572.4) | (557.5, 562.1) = 0.26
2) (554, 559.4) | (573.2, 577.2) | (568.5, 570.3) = 0.07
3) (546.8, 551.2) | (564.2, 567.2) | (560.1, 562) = 0.03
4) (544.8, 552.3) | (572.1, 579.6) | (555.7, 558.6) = 0.06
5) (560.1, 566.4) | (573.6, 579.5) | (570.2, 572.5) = 0.02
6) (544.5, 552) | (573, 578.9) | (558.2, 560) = 0.19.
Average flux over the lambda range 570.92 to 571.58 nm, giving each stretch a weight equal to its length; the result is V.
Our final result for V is 14.6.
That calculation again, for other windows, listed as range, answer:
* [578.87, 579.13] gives 15.2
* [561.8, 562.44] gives 13.9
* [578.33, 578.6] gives 14.7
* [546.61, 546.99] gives 13.8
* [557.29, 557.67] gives 13.9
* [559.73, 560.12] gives 12.5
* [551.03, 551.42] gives 11.5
